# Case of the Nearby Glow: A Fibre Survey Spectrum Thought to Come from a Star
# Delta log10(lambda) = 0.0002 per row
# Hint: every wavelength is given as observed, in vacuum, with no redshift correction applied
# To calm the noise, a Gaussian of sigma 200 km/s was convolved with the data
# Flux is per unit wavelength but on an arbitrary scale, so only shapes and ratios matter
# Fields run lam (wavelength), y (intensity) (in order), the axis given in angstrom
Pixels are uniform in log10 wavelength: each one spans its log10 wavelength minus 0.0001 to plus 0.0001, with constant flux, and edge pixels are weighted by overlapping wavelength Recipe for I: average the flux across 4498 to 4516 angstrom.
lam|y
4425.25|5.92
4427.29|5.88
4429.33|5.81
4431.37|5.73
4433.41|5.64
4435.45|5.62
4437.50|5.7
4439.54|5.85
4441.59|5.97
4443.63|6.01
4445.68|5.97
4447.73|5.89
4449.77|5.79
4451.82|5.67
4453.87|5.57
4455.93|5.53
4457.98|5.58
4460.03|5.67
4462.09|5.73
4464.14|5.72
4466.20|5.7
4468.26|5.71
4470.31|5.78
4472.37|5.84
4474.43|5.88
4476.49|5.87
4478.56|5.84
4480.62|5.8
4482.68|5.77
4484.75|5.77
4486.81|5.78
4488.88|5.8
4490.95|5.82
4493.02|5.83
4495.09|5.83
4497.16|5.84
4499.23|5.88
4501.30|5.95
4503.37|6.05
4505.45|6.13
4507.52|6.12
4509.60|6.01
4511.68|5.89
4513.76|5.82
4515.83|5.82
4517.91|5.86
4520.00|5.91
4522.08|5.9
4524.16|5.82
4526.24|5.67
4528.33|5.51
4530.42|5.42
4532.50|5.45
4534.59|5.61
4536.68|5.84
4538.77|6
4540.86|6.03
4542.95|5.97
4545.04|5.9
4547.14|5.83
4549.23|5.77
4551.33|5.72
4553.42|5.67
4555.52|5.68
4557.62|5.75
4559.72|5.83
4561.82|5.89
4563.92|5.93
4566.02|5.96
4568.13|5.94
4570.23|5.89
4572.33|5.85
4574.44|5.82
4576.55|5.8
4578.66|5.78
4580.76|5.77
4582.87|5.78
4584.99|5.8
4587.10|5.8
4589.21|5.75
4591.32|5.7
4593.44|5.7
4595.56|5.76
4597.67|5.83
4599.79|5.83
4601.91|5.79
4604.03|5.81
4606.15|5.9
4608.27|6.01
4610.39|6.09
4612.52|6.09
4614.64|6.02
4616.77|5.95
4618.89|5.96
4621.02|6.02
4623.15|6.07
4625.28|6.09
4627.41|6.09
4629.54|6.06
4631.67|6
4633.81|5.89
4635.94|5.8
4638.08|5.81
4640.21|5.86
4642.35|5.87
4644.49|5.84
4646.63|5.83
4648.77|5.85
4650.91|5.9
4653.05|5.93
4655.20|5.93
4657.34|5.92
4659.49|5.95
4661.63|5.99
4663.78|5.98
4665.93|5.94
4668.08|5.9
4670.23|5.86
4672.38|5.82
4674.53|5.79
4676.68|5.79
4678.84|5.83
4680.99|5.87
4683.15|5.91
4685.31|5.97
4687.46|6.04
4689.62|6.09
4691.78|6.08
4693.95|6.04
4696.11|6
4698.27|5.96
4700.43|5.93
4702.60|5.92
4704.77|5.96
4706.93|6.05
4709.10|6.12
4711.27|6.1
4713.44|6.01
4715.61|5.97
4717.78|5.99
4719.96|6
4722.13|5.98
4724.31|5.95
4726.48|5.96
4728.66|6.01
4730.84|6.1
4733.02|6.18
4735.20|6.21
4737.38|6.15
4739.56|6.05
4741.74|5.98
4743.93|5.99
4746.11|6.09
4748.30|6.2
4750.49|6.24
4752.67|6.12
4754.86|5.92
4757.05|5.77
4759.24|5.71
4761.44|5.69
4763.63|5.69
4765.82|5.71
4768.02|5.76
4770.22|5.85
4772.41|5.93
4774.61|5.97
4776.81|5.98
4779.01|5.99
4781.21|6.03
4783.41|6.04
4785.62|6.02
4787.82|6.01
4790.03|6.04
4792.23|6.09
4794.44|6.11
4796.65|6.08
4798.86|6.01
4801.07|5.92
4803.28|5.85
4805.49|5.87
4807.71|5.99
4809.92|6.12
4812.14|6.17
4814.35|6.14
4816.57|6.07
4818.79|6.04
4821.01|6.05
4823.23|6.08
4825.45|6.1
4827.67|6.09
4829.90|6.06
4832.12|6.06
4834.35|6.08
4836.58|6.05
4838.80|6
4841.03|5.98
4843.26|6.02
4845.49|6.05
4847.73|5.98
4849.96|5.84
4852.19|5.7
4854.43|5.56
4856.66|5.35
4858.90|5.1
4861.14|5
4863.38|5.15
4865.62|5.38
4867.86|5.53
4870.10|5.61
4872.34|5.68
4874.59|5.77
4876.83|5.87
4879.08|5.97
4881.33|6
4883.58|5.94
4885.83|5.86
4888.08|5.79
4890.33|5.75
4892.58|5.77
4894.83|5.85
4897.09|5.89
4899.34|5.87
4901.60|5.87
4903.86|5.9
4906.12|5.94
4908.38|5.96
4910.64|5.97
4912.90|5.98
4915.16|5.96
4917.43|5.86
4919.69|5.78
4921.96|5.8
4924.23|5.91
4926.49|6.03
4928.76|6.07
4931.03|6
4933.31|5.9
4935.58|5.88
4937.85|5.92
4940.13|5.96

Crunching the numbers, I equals 5.97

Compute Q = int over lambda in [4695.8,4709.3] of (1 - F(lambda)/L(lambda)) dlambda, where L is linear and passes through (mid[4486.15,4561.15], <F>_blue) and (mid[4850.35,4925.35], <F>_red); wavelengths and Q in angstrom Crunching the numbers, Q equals -0.5 angstrom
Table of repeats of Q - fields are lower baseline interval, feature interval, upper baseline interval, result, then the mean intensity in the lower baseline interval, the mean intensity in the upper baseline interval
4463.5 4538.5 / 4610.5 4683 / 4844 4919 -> -1.7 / 5.81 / 5.75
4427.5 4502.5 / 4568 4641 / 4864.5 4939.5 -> -1.0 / 5.78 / 5.86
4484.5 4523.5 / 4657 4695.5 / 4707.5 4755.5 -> 0.6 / 5.9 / 6.06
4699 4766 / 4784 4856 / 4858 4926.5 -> -1.6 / 6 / 5.76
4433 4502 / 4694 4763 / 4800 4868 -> -2.1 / 5.78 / 5.85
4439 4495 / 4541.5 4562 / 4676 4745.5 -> 0.2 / 5.78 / 6.01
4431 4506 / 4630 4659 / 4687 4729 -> 0.3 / 5.8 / 6.01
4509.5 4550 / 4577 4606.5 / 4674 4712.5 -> 0.4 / 5.8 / 5.97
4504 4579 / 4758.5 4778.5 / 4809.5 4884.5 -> 0.1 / 5.83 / 5.84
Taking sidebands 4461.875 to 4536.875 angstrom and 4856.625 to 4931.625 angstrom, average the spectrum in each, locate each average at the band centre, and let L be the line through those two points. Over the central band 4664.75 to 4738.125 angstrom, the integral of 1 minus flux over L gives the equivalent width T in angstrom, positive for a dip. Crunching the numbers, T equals -2.4 angstrom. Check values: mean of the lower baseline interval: 5.81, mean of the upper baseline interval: 5.77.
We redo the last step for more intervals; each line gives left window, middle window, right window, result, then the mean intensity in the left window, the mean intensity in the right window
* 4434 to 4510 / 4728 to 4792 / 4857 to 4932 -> -2.1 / 5.82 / 5.78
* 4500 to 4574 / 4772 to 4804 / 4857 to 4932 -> -1.2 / 5.84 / 5.78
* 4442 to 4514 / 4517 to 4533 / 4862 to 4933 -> 0.3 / 5.83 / 5.83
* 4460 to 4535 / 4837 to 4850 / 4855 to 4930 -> -0.5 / 5.81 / 5.76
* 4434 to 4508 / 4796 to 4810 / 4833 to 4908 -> -0.5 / 5.81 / 5.76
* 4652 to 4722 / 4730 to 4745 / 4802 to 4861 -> -0.4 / 5.96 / 5.92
